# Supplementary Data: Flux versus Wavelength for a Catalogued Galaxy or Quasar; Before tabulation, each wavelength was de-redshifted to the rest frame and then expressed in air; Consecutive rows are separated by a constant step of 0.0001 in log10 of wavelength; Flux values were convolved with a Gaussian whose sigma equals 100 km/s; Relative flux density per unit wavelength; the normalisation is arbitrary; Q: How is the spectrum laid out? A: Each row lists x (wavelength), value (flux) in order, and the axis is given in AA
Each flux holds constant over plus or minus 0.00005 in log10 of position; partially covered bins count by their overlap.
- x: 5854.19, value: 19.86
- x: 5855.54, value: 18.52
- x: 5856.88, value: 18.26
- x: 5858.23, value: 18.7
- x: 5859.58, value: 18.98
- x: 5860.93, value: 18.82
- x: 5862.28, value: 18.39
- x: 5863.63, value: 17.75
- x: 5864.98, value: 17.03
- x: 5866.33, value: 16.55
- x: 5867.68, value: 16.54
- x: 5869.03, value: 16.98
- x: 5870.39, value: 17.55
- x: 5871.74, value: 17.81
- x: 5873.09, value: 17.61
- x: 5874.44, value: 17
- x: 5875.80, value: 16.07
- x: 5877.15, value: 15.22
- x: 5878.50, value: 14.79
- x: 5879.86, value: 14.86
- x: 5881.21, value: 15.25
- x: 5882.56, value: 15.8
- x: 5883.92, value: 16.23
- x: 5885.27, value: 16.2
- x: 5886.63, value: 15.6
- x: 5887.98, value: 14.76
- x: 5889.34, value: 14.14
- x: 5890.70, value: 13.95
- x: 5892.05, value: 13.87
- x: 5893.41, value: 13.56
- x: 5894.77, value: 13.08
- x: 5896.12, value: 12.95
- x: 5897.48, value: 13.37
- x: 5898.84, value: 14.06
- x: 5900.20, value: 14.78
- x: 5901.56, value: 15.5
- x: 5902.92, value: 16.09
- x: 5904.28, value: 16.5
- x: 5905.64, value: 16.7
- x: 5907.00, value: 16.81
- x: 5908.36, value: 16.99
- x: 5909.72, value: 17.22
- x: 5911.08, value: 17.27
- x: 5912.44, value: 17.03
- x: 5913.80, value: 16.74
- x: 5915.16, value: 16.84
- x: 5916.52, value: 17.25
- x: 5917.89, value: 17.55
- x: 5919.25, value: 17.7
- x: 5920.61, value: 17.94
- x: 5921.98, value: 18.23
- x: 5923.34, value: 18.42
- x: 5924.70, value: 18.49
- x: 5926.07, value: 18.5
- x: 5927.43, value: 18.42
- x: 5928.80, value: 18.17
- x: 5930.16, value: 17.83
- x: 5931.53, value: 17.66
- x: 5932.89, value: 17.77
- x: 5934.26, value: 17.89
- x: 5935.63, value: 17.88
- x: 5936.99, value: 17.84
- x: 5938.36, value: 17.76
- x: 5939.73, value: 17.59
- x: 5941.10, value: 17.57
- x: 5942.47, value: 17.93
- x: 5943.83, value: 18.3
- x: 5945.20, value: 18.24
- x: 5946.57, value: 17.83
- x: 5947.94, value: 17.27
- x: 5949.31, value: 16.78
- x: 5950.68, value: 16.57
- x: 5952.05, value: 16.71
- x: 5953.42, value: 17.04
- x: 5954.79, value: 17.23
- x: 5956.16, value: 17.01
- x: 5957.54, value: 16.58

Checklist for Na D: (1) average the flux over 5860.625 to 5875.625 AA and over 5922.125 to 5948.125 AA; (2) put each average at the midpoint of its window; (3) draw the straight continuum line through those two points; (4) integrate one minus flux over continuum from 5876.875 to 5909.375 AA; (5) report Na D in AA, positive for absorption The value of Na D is 4.7 AA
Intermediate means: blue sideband 17.4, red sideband 18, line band 15.1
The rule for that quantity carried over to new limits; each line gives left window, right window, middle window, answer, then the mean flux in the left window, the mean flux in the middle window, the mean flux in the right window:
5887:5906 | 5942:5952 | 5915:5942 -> -2.5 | 14.5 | 17.9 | 17.5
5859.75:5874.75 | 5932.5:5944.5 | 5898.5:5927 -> 1.1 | 17.5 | 17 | 17.8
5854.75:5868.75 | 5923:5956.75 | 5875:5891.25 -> 2.4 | 17.9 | 15.3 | 17.7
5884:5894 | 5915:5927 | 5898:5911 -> 0.1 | 14.7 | 16.1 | 17.9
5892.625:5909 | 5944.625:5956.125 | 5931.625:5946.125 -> -1.0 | 15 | 17.9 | 17.2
